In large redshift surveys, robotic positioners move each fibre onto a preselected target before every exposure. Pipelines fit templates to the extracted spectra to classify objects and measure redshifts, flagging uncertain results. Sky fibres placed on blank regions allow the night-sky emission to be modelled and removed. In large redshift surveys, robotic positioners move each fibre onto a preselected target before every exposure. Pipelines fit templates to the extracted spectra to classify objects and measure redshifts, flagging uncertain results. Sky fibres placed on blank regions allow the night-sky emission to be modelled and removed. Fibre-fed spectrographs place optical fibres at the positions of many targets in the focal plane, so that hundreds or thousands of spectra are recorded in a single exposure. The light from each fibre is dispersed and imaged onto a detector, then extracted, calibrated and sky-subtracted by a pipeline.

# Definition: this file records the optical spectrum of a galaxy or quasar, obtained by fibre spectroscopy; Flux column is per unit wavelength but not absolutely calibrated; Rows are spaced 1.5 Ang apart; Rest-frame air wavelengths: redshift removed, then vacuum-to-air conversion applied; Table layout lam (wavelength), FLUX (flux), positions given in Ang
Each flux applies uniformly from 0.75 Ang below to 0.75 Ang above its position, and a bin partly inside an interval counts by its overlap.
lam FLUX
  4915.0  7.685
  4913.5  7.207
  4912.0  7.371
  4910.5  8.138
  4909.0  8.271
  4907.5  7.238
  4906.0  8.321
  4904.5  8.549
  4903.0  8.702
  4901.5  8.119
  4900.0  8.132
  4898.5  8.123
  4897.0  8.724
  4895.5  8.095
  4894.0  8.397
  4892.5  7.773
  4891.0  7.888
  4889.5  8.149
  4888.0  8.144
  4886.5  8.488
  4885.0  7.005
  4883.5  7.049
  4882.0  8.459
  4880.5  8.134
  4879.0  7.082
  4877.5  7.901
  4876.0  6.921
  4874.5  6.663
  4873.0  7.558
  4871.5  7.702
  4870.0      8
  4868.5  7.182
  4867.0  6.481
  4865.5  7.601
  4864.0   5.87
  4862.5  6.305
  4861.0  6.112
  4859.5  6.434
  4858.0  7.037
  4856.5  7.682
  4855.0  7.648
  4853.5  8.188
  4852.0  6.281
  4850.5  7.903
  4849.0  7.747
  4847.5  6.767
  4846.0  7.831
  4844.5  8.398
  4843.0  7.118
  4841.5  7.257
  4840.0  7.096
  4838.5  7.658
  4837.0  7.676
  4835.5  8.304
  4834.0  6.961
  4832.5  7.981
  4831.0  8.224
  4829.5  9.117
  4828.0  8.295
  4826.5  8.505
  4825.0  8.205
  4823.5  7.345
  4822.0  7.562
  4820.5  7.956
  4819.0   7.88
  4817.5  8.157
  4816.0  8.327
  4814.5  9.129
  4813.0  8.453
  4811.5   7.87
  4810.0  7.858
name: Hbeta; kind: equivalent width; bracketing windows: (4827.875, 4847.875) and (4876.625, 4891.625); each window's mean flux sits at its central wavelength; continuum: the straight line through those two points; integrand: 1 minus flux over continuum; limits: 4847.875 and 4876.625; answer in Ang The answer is 2.5 Ang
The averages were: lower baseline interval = 7.77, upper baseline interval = 7.82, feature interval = 7.12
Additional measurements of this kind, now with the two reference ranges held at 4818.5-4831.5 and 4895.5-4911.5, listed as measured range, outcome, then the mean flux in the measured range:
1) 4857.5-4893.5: 3.70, 7.34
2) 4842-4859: 1.38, 7.49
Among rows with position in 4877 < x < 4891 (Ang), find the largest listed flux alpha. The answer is 8.488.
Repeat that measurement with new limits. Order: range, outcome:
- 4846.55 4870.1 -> 8.188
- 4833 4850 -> 8.398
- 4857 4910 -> 8.724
